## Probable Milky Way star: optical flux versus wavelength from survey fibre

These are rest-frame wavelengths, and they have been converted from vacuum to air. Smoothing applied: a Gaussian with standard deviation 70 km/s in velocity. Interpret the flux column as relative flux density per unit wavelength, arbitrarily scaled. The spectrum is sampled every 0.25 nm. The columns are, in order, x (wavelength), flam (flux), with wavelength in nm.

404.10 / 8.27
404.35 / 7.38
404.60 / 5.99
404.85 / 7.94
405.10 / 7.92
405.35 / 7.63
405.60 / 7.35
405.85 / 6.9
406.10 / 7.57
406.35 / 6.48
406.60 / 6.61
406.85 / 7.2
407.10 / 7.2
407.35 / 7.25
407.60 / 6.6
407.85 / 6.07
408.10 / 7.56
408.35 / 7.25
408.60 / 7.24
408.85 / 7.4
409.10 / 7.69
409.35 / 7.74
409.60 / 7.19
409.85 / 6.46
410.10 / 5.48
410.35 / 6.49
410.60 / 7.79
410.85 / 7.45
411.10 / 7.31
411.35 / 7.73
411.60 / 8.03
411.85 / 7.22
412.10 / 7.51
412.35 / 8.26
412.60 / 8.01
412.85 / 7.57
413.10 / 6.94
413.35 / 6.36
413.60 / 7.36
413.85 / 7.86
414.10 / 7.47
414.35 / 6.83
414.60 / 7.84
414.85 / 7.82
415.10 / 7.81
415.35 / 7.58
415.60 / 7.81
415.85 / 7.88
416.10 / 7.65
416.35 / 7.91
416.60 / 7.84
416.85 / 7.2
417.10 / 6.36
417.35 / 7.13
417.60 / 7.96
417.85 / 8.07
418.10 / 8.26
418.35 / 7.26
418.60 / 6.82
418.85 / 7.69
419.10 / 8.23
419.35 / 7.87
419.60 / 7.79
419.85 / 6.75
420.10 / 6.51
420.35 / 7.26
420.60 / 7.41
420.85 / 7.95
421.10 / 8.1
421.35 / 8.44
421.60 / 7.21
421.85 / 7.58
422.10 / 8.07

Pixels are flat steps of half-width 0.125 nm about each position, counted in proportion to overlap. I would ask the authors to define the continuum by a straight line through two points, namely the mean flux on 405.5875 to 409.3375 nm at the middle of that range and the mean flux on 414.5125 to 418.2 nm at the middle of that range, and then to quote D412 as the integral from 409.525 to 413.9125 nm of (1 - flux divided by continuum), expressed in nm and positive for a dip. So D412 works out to 0.062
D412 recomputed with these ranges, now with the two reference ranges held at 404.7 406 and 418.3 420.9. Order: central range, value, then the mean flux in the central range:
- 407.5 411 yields 0.21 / 7.03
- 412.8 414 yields 0.04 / 7.2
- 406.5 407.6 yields 0.07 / 7.02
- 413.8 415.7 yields -0.04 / 7.62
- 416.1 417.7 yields 0.00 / 7.41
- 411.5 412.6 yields -0.05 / 7.78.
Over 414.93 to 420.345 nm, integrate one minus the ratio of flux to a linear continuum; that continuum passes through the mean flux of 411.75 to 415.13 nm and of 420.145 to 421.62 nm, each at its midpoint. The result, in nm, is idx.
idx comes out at 0.05 nm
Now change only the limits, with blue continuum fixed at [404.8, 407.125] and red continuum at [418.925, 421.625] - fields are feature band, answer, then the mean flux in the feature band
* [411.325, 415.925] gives -0.07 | 7.57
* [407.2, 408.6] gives 0.06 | 6.98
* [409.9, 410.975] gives 0.09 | 6.78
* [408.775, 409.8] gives -0.01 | 7.43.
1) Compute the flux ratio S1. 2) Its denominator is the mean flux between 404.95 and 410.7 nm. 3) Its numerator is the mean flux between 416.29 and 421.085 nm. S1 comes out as 1.06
